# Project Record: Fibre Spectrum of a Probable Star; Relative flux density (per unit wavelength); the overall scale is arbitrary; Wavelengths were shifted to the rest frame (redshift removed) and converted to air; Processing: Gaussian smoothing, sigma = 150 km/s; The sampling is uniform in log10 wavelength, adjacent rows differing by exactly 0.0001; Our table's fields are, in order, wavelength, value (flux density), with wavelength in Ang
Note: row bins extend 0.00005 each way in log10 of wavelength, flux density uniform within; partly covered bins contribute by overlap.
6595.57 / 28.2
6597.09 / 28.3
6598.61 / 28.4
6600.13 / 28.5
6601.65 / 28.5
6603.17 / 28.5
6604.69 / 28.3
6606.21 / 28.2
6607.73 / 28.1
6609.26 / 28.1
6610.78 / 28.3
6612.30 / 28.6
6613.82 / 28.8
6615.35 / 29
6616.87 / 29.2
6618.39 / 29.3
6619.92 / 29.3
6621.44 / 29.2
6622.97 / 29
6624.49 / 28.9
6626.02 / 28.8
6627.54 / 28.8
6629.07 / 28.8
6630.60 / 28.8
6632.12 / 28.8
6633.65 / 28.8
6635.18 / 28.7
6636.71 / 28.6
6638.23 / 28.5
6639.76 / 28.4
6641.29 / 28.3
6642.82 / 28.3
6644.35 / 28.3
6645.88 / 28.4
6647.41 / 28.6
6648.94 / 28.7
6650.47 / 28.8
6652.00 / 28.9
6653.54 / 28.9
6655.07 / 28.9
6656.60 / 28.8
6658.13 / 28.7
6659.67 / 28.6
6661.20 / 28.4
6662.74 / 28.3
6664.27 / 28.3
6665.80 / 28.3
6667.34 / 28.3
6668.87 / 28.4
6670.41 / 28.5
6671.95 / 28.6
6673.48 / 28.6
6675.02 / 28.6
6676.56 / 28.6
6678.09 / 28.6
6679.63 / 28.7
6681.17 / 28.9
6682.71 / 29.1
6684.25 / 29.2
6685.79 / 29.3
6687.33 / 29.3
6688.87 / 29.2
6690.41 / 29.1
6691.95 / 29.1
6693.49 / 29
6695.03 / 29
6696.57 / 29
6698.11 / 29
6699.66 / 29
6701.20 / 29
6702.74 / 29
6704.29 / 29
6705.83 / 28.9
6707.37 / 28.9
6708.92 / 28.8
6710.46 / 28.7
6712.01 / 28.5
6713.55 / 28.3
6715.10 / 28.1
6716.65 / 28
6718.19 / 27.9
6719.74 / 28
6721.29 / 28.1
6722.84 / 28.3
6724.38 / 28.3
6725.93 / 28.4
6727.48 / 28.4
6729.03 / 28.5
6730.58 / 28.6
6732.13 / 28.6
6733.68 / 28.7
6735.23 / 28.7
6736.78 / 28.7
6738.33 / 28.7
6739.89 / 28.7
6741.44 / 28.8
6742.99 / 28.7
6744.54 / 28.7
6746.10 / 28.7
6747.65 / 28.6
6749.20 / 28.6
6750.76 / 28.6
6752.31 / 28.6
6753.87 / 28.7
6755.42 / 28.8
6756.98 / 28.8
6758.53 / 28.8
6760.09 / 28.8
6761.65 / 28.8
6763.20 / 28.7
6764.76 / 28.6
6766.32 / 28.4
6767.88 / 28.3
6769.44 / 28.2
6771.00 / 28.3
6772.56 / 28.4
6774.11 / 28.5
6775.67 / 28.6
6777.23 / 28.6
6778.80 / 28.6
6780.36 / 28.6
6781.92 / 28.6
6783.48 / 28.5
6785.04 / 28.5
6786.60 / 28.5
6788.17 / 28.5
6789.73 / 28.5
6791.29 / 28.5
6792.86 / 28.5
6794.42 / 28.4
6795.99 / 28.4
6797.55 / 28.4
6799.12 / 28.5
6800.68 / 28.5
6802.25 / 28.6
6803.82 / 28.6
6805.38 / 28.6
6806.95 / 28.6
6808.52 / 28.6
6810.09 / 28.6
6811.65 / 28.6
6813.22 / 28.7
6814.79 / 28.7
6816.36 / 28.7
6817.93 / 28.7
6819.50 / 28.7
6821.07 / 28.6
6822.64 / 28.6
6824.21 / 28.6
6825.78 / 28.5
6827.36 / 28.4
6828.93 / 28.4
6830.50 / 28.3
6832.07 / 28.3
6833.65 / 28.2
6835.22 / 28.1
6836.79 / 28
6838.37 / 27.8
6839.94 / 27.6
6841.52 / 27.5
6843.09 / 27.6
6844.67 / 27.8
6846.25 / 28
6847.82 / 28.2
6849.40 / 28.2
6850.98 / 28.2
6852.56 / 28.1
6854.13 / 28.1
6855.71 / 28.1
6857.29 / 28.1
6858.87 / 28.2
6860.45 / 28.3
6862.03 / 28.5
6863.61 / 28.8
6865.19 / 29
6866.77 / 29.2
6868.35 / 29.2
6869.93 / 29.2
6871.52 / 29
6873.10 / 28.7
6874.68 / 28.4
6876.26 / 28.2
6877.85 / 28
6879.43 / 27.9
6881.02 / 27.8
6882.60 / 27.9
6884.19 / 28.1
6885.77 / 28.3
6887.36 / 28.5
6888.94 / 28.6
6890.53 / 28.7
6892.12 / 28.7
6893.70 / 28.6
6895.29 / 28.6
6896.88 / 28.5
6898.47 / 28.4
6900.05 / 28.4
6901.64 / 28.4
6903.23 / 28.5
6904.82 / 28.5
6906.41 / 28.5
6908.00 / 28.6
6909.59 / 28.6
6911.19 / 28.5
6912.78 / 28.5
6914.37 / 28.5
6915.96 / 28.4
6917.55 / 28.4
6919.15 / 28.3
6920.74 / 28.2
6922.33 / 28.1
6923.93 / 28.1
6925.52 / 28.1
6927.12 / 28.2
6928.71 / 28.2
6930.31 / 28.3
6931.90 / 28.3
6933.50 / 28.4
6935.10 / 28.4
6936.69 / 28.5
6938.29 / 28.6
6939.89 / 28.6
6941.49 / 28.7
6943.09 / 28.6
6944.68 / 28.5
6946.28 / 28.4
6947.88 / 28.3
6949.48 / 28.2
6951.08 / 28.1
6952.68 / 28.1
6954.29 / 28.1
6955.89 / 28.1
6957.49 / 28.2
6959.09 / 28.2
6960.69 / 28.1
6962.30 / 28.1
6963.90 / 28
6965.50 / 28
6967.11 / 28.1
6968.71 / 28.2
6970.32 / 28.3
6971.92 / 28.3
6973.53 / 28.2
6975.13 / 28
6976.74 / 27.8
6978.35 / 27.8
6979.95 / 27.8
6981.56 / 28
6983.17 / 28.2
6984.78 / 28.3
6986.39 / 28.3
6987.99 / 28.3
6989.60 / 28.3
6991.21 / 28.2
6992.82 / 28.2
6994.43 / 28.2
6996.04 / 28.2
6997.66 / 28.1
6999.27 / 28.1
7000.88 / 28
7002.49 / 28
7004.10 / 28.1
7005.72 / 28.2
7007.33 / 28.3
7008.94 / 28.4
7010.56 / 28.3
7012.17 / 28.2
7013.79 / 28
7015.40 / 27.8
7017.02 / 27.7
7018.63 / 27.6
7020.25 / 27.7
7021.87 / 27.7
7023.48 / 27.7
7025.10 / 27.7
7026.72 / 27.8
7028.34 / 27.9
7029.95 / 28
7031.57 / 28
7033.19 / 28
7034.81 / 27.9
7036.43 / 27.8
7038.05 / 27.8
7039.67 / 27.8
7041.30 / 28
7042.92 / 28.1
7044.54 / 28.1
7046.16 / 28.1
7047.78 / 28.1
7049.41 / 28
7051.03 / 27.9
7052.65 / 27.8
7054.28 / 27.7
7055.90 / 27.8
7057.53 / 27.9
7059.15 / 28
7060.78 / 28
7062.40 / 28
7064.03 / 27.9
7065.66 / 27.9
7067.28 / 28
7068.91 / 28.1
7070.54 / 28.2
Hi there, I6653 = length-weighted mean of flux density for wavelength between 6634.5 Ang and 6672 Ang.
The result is 28.5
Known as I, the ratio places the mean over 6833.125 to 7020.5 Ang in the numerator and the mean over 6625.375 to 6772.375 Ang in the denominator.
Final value 0.99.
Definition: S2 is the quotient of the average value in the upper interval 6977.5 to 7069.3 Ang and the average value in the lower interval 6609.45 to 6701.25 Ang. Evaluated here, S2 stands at 0.97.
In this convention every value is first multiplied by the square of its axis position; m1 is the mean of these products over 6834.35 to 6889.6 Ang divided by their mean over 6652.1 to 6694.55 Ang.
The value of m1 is 1.0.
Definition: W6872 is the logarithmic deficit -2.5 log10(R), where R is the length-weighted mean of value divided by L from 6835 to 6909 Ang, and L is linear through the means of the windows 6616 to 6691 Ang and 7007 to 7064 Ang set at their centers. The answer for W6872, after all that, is 0.00 mag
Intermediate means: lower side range 28.7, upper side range 27.9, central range 28.3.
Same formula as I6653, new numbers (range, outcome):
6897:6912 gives 28.5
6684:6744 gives 28.7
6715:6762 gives 28.5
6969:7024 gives 28.1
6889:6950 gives 28.4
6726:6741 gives 28.6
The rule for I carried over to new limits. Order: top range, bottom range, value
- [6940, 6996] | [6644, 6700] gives 0.98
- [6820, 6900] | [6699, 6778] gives 0.99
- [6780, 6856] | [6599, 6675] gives 0.99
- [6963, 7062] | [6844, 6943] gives 0.99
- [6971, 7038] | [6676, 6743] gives 0.98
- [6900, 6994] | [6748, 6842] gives 0.99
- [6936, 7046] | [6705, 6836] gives 0.98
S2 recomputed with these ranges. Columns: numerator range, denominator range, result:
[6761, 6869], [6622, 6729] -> 0.99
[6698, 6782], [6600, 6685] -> 1.00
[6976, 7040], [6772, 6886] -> 0.99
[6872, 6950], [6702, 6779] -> 0.99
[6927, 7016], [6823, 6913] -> 0.99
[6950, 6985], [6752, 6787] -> 0.98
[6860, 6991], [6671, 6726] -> 0.99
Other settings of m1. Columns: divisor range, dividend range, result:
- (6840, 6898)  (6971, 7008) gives 1.03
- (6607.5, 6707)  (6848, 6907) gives 1.06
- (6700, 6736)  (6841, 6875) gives 1.04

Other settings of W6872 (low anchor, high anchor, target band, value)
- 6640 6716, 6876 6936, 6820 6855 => 0.01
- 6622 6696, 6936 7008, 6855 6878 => -0.01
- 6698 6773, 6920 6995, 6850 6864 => 0.01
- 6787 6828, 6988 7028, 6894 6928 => 0.00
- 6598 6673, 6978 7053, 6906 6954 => -0.01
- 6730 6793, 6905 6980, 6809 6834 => 0.00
